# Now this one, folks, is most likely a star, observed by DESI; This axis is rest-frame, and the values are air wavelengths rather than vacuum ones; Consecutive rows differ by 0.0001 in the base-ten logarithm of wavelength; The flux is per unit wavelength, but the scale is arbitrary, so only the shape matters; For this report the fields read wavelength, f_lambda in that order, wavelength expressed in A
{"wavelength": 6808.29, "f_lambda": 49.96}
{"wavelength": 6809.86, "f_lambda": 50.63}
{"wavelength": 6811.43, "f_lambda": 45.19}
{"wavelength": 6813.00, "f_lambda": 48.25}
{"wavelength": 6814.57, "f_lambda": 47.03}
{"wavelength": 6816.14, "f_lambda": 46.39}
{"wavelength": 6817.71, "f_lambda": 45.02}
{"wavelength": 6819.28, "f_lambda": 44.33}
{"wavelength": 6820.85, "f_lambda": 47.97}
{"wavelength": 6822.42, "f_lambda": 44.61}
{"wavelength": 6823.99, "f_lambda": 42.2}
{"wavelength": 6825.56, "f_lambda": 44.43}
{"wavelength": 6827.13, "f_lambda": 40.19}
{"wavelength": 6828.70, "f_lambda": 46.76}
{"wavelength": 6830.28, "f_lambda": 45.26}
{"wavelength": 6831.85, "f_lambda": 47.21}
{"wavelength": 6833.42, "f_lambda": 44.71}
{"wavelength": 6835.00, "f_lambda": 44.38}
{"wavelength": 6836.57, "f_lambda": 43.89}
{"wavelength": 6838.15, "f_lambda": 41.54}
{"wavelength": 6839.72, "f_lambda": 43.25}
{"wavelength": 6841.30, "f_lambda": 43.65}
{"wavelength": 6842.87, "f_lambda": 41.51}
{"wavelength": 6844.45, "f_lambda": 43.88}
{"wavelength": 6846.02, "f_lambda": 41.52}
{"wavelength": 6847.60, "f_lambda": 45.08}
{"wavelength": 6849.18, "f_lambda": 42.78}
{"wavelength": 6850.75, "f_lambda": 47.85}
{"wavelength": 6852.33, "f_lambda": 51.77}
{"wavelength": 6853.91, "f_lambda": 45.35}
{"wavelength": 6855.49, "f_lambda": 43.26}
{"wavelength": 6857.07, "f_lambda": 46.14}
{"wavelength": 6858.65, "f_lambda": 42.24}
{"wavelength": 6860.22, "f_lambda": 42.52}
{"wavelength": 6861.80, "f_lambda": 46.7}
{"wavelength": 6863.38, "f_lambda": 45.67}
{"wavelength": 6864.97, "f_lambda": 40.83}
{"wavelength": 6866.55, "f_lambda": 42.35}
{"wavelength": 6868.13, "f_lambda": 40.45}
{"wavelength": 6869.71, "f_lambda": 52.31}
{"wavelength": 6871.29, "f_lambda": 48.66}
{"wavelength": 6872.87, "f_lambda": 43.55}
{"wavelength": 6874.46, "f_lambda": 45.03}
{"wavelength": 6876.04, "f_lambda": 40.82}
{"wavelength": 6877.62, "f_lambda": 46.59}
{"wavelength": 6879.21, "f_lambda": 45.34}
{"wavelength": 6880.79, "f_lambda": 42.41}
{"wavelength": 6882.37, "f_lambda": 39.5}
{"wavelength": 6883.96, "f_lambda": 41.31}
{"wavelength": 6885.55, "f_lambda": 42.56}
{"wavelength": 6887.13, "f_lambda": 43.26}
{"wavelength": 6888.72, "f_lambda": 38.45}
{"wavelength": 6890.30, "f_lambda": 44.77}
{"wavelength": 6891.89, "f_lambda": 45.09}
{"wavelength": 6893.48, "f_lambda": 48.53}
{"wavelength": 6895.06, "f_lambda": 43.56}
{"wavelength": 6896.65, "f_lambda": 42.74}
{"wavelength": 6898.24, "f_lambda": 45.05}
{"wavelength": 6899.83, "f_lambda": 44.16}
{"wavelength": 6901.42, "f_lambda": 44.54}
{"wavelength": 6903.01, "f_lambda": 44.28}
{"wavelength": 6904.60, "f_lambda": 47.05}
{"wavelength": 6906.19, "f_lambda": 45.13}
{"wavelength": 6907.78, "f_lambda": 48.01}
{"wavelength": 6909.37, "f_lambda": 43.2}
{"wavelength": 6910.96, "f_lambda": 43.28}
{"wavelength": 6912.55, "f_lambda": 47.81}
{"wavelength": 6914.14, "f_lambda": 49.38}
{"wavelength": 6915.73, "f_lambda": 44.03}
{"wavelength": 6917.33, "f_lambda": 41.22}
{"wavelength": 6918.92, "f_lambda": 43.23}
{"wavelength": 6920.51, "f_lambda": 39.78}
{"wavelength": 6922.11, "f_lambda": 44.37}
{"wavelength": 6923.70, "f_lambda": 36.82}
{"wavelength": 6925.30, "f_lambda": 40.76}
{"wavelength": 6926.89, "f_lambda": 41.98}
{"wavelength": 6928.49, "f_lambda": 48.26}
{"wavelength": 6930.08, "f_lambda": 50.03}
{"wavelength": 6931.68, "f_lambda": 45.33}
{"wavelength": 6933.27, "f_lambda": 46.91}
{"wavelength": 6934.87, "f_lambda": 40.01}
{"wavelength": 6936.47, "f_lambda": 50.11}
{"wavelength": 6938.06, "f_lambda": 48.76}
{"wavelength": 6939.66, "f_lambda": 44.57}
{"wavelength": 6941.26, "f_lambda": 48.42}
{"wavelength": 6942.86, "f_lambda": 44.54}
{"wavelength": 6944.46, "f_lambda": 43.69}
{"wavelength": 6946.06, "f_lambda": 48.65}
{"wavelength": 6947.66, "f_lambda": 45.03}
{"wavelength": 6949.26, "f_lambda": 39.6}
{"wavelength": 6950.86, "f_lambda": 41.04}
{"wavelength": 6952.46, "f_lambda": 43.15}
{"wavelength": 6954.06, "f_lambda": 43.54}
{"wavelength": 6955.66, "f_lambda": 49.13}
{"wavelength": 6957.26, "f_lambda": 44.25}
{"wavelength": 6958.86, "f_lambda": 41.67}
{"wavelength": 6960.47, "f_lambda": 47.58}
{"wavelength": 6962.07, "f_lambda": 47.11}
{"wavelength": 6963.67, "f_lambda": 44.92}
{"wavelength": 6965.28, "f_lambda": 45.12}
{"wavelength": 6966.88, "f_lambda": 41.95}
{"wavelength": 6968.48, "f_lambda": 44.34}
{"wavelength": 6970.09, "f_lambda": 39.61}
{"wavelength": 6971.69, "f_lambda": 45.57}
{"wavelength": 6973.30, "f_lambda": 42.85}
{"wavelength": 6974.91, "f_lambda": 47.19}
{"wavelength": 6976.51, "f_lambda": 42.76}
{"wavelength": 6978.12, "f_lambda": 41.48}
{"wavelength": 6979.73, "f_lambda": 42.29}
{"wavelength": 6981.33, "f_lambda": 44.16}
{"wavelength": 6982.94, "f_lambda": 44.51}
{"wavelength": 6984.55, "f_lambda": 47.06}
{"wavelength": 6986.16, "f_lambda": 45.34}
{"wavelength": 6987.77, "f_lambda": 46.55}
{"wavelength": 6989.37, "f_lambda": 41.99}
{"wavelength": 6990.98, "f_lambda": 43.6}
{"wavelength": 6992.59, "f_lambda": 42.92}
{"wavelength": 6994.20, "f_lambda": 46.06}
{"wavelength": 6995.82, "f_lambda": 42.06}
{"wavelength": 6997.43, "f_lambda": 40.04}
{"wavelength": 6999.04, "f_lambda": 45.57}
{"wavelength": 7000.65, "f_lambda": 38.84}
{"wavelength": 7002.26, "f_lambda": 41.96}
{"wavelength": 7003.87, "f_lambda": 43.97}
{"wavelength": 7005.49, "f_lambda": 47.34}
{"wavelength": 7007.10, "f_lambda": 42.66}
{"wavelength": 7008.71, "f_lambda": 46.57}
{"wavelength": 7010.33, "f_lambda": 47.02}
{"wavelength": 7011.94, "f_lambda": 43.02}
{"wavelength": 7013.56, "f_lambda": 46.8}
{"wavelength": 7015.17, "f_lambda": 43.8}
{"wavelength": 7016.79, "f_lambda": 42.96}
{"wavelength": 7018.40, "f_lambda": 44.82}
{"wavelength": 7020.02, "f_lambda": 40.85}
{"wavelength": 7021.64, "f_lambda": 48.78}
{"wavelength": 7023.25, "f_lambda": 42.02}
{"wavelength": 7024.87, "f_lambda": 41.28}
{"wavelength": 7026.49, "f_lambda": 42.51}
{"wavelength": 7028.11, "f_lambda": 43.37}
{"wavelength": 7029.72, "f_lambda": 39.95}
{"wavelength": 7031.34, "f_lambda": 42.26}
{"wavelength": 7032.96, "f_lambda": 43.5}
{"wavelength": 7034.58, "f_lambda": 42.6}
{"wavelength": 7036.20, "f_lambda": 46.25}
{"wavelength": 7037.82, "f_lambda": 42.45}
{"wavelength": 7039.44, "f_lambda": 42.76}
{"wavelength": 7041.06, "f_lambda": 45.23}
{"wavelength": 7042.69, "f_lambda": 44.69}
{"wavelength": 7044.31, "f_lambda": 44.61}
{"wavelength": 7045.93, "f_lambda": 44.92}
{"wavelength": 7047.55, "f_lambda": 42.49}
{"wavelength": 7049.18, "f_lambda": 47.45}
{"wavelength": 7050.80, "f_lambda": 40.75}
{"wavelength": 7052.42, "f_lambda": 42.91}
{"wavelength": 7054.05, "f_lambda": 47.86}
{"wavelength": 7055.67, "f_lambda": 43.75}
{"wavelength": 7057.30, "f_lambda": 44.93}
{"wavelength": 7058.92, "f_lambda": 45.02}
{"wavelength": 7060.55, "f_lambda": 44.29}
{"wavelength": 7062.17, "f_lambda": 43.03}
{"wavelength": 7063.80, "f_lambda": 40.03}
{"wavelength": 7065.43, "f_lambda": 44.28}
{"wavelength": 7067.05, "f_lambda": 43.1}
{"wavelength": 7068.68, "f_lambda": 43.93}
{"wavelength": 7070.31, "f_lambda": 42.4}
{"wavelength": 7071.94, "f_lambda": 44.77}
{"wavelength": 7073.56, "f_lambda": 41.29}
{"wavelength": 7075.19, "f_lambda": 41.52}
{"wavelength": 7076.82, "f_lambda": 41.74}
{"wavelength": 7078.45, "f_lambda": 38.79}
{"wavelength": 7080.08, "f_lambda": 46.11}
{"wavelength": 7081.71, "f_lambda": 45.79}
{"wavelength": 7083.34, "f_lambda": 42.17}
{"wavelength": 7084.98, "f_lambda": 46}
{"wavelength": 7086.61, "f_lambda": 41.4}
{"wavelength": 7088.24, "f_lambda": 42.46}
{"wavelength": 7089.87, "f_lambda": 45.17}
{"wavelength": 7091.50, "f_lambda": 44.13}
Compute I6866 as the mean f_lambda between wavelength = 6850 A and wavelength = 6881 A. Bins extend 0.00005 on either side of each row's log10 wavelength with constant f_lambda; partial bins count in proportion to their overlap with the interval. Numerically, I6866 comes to 45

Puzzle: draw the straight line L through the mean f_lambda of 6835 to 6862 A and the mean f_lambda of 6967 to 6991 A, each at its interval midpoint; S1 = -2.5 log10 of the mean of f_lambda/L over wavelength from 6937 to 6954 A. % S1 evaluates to -0.02 mag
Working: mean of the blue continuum 44.3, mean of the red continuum 43.9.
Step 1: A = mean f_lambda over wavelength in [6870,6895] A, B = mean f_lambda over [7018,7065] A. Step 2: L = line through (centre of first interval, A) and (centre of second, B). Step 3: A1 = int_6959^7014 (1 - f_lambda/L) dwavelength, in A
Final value -0.5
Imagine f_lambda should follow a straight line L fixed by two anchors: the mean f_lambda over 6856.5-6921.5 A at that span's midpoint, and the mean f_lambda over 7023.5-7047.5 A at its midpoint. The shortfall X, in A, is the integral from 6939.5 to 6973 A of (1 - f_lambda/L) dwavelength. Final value -0.5 A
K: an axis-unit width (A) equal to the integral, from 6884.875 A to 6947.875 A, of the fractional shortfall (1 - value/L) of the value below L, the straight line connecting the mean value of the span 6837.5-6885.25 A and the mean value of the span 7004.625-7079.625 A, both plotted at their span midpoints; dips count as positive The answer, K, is -1.0 A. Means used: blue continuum 44.1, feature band 44.7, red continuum 43.6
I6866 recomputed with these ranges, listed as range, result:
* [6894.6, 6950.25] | 44.7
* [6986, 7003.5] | 43.1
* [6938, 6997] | 44.3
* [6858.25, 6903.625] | 43.9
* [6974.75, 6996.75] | 44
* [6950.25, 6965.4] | 44.8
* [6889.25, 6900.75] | 44.7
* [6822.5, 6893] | 44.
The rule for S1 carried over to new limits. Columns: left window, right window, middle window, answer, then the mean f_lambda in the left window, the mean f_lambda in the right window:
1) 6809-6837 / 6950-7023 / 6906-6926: 0.028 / 45.5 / 44.1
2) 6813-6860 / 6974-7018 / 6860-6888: 0.016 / 44.7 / 44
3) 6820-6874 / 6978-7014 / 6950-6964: -0.013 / 44.5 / 44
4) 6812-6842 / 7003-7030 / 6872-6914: 0.009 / 44.8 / 44.1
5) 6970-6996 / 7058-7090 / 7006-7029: -0.009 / 44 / 43.1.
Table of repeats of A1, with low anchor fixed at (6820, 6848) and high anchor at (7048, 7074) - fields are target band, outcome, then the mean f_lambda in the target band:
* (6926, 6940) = -0.7 A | 46.3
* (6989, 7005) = 0.4 A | 42.8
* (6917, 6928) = 0.6 A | 41.4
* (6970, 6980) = 0.1 A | 43.4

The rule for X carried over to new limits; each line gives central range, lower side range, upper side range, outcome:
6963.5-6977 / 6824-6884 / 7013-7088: 0.0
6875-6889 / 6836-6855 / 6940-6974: 0.6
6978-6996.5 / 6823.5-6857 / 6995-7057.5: -0.1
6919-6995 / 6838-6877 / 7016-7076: -0.7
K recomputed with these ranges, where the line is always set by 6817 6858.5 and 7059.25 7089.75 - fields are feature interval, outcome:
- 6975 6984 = 0.0 A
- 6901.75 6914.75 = -0.5 A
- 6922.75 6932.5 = 0.0 A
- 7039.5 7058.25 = -0.5 A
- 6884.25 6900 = 0.2 A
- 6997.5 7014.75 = -0.3 A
